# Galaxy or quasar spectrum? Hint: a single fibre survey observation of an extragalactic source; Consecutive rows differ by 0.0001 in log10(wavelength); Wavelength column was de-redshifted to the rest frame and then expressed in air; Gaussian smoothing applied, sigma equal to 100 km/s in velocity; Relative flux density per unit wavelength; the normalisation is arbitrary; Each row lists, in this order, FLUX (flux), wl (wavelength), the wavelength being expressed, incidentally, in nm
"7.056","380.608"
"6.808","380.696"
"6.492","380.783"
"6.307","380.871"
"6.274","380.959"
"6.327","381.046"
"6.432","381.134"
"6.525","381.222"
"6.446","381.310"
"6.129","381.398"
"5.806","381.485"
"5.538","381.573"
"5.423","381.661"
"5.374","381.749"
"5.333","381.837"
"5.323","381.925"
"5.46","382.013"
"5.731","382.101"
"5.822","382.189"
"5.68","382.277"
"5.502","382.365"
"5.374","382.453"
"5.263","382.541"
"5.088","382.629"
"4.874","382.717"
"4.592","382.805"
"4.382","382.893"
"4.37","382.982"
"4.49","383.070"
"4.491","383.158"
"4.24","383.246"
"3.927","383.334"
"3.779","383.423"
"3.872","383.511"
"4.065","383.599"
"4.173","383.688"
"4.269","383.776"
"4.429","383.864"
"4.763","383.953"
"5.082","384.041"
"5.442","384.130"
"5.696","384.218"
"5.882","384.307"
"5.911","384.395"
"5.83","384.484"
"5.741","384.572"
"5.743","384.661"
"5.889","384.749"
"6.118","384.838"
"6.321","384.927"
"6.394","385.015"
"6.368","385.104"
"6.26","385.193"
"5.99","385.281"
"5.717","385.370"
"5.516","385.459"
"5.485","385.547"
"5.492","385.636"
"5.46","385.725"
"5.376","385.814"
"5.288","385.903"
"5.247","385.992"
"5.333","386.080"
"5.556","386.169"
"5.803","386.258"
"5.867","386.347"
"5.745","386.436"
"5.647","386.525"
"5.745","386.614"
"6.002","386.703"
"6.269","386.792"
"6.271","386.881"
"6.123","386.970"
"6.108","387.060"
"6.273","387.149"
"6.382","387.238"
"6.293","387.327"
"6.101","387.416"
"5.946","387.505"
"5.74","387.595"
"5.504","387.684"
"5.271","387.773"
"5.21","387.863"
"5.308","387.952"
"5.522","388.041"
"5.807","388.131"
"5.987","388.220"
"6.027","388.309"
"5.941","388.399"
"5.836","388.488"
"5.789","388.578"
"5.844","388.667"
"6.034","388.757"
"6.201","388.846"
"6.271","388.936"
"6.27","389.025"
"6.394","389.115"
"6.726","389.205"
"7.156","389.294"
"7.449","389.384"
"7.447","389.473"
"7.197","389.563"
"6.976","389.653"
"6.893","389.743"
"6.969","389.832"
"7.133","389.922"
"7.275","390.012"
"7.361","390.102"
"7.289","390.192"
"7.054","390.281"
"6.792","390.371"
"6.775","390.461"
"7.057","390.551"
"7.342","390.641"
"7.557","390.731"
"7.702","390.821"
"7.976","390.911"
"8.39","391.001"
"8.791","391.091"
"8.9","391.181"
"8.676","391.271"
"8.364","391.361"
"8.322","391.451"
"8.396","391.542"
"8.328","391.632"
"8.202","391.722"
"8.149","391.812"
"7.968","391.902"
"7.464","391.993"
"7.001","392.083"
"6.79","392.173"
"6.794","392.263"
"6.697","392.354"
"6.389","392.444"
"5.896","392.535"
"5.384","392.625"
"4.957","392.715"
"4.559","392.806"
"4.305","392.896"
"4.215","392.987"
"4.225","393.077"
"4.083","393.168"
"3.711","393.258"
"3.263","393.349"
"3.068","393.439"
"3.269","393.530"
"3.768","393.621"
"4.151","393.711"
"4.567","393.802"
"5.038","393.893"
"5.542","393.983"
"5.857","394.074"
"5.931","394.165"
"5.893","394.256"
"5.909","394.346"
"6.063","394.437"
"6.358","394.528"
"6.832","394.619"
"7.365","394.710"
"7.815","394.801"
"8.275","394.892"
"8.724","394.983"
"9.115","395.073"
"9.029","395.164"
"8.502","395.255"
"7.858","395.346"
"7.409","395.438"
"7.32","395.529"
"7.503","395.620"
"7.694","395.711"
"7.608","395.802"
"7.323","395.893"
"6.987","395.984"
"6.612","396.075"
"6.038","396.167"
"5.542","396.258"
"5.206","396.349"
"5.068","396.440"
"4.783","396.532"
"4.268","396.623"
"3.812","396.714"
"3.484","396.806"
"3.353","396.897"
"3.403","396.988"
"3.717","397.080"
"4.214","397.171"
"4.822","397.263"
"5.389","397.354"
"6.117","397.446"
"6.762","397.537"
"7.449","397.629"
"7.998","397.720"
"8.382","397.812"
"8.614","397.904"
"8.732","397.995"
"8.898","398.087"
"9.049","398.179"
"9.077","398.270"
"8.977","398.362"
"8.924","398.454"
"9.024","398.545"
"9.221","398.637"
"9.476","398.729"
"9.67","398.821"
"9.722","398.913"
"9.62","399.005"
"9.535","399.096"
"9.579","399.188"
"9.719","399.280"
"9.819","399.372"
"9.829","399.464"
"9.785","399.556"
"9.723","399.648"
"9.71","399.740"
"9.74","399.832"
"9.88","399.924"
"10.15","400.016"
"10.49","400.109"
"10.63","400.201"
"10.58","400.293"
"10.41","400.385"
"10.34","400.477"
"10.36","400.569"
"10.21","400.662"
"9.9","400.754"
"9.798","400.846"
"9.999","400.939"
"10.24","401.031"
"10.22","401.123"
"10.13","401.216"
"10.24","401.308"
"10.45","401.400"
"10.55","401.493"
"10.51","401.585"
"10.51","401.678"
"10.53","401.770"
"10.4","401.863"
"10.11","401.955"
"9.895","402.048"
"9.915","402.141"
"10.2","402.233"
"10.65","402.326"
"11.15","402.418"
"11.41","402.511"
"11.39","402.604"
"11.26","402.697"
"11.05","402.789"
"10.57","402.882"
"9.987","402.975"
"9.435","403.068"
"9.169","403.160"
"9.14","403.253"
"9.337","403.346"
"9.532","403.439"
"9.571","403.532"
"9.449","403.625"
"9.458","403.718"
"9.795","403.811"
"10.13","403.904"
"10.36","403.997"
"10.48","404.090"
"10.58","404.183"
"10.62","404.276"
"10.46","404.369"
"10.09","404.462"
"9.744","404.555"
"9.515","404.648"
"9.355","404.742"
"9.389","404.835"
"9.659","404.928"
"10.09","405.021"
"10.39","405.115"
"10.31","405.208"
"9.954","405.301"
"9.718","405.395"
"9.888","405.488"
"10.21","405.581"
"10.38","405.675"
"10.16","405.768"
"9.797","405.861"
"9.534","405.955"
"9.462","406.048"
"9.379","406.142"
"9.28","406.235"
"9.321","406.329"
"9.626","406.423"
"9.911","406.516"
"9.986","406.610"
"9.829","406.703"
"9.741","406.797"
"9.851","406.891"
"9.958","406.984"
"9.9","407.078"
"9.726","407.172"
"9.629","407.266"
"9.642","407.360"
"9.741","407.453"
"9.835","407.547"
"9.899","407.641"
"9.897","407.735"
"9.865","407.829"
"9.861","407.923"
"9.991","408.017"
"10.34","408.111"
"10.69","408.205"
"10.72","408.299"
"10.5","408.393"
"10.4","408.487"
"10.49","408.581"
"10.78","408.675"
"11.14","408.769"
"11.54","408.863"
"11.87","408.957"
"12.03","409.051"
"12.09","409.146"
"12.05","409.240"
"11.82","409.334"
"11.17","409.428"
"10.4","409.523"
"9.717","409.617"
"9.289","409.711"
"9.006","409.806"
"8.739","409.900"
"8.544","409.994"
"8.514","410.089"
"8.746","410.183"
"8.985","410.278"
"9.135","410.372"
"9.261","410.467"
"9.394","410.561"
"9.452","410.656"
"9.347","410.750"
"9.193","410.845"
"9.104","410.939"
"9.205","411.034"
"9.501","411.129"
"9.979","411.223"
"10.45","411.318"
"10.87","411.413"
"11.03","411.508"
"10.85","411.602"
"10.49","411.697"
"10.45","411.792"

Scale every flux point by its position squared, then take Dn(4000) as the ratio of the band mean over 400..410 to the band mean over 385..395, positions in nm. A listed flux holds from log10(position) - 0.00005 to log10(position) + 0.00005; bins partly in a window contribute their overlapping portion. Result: 1.75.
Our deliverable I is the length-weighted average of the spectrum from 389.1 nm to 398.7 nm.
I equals 6.67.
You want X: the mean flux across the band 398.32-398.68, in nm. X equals 9.04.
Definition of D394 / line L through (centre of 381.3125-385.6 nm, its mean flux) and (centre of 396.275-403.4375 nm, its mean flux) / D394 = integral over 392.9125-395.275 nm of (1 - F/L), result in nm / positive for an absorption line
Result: 0.59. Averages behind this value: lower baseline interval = 5.28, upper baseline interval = 8.91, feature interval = 5.75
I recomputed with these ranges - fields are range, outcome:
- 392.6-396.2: 6.06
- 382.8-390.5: 5.81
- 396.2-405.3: 9.1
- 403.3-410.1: 10.1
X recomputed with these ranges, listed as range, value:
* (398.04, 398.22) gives 8.94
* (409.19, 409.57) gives 11.4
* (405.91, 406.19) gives 9.47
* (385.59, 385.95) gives 5.39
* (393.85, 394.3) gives 5.65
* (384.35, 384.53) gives 5.89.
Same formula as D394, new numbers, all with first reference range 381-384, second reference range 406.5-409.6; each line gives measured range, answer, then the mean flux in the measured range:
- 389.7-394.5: 0.46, 6.38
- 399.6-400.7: -0.17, 10.2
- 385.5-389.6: 0.13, 5.97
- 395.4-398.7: 0.62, 6.65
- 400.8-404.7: -0.35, 10.2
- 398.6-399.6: -0.12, 9.64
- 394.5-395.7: -0.02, 7.87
